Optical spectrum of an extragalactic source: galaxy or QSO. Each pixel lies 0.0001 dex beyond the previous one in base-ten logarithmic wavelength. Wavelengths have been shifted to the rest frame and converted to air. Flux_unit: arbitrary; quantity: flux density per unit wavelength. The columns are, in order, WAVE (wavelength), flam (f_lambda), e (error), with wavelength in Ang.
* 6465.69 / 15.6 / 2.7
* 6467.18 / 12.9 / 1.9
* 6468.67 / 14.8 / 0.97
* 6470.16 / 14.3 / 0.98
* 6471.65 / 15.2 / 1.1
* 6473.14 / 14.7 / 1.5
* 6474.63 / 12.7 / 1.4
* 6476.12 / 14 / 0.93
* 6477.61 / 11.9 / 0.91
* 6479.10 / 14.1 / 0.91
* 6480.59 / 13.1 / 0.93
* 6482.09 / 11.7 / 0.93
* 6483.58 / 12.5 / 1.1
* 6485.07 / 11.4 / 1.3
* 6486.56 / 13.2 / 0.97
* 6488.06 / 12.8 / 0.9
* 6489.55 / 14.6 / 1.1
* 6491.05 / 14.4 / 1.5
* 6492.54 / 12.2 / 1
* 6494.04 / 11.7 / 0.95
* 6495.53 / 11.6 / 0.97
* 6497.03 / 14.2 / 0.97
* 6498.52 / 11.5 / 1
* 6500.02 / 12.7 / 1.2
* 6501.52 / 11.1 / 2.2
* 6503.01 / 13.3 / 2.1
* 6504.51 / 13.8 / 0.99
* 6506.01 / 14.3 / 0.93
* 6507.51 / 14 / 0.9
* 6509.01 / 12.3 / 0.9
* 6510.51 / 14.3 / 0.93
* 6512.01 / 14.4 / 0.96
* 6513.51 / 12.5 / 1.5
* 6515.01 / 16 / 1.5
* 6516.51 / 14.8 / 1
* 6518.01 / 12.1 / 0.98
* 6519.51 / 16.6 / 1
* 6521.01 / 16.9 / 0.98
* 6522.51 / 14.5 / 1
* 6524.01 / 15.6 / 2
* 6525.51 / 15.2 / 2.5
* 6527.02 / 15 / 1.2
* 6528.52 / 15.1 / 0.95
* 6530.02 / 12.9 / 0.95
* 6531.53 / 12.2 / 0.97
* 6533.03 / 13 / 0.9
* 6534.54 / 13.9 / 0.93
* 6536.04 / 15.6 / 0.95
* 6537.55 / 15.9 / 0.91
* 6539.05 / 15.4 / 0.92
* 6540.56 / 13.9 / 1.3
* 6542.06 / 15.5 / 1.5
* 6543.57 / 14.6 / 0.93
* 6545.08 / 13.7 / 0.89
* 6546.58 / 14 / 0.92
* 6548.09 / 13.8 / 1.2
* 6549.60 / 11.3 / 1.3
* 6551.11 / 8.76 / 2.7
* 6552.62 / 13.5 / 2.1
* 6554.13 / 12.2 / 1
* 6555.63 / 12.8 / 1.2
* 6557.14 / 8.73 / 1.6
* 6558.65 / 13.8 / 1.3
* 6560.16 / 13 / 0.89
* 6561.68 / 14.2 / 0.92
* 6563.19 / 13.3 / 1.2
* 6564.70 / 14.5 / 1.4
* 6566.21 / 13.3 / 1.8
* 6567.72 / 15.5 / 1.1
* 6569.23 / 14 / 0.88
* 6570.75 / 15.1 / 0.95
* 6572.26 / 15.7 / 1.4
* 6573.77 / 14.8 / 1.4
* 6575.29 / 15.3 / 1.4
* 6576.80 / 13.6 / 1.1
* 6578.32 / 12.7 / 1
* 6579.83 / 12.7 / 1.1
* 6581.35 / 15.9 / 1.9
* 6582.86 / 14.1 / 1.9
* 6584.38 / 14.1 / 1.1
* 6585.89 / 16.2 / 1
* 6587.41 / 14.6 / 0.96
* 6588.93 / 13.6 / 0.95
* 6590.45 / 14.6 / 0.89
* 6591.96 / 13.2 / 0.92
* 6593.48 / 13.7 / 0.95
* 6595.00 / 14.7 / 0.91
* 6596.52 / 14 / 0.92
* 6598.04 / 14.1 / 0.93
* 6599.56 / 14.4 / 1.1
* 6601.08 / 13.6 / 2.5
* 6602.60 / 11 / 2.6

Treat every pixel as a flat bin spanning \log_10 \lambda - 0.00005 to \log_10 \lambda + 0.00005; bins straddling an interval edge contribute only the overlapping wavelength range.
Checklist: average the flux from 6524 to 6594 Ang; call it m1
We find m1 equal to 13.9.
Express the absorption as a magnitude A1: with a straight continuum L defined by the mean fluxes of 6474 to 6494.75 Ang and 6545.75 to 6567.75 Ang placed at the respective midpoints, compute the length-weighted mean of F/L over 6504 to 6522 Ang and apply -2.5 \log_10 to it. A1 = -0.12 mag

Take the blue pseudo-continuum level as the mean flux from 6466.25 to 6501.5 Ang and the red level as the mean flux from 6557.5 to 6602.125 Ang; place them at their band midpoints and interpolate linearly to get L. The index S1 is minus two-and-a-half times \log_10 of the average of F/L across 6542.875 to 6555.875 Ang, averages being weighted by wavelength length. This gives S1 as 0.09 mag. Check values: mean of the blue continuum 13.1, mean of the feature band 12.7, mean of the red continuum 14.1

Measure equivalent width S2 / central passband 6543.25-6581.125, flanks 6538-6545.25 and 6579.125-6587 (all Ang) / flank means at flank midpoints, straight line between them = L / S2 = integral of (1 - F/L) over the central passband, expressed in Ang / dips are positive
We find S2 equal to 3.3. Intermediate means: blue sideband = 14.7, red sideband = 14.6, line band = 13.4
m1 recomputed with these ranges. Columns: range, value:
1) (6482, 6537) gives 13.7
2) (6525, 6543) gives 14.5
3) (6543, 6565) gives 12.8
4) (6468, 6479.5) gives 14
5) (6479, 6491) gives 12.9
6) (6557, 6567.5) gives 13.4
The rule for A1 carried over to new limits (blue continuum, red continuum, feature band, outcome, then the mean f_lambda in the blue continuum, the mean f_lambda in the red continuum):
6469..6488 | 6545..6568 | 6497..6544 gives -0.09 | 13.3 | 12.8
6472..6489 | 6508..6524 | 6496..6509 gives 0.07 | 13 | 14.5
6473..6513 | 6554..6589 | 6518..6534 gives -0.09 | 13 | 13.9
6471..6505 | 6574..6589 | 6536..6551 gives -0.02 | 13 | 14.3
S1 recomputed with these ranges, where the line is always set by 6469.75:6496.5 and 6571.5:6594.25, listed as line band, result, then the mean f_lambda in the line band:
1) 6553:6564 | 0.11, 12.6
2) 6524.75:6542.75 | -0.06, 14.5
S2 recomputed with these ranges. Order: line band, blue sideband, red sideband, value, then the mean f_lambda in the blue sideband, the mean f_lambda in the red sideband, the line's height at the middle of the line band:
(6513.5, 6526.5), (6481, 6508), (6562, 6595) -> -1.73 Ang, 12.8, 14.3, 13.3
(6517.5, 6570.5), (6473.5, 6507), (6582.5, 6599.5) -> -0.95 Ang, 12.9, 14.3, 13.6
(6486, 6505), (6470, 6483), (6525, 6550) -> 1.20 Ang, 13.5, 14.2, 13.7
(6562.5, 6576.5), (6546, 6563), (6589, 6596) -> -1.68 Ang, 12.4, 14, 13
